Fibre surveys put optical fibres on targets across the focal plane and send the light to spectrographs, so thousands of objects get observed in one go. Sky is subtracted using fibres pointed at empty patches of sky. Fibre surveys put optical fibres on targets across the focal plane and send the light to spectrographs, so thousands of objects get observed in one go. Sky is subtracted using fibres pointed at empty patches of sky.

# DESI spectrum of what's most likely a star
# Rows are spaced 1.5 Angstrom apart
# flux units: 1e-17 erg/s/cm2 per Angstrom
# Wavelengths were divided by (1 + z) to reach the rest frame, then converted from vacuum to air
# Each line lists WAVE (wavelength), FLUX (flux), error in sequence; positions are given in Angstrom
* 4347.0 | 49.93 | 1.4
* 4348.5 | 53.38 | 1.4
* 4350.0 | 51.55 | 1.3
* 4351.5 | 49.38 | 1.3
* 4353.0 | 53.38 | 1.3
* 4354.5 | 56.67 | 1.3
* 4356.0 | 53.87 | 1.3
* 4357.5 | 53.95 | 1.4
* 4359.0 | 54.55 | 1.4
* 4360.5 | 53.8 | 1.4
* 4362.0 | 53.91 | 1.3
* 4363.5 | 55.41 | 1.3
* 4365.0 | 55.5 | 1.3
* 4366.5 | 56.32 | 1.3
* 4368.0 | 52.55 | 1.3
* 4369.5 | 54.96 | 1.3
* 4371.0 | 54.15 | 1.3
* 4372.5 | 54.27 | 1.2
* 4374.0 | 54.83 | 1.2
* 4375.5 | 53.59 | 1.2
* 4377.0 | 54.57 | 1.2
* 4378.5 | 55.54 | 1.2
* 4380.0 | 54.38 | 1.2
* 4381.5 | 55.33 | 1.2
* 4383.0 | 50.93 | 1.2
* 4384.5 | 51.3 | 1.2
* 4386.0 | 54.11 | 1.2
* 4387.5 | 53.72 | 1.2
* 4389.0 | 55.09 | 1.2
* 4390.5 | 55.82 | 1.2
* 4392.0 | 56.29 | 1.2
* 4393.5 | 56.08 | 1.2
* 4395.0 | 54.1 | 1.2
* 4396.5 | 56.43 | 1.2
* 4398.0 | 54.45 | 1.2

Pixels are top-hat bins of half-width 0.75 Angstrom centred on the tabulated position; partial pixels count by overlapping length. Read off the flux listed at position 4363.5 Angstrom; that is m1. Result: 55.41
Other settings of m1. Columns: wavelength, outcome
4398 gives 54.45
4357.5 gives 53.95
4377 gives 54.57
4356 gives 53.87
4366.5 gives 56.32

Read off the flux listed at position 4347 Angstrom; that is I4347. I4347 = 49.93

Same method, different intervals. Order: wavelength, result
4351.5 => 49.38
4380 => 54.38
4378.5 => 55.54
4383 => 50.93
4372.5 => 54.27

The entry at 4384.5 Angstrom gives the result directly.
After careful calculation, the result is 51.3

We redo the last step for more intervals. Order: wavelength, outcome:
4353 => 53.38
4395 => 54.1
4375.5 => 53.59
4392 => 56.29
